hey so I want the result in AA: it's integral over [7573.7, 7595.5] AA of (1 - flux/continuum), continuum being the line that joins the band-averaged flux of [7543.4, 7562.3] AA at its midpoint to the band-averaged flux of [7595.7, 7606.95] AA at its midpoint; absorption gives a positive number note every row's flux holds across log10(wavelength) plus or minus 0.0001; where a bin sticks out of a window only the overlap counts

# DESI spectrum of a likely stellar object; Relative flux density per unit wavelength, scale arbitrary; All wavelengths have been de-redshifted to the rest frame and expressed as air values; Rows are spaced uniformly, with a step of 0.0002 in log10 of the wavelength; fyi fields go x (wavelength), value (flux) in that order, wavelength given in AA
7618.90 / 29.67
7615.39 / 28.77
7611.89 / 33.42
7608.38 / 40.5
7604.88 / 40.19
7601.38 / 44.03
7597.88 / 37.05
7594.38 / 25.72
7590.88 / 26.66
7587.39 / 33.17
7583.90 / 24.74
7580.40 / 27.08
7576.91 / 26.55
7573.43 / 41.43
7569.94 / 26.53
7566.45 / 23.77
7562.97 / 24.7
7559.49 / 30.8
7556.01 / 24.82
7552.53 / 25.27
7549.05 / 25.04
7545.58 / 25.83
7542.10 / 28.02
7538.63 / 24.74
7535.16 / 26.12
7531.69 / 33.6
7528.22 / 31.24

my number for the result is 4.2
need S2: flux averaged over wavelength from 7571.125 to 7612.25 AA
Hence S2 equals 33.3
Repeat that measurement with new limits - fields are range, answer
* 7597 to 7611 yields 40.2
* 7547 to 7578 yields 27.7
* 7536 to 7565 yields 26.1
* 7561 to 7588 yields 28.3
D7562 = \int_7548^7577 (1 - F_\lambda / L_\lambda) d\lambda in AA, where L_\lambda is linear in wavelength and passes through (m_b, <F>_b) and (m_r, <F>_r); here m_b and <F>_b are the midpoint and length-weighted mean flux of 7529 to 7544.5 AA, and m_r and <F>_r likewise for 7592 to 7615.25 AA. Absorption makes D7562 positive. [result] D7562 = 3.22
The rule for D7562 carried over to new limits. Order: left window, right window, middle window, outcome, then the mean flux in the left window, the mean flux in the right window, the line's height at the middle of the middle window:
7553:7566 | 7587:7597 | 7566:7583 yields -1.2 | 26.3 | 28.6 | 27.4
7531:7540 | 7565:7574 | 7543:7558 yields 1.5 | 27.7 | 29.4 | 28.4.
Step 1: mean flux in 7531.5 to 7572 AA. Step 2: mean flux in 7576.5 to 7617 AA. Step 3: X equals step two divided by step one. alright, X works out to 1.23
